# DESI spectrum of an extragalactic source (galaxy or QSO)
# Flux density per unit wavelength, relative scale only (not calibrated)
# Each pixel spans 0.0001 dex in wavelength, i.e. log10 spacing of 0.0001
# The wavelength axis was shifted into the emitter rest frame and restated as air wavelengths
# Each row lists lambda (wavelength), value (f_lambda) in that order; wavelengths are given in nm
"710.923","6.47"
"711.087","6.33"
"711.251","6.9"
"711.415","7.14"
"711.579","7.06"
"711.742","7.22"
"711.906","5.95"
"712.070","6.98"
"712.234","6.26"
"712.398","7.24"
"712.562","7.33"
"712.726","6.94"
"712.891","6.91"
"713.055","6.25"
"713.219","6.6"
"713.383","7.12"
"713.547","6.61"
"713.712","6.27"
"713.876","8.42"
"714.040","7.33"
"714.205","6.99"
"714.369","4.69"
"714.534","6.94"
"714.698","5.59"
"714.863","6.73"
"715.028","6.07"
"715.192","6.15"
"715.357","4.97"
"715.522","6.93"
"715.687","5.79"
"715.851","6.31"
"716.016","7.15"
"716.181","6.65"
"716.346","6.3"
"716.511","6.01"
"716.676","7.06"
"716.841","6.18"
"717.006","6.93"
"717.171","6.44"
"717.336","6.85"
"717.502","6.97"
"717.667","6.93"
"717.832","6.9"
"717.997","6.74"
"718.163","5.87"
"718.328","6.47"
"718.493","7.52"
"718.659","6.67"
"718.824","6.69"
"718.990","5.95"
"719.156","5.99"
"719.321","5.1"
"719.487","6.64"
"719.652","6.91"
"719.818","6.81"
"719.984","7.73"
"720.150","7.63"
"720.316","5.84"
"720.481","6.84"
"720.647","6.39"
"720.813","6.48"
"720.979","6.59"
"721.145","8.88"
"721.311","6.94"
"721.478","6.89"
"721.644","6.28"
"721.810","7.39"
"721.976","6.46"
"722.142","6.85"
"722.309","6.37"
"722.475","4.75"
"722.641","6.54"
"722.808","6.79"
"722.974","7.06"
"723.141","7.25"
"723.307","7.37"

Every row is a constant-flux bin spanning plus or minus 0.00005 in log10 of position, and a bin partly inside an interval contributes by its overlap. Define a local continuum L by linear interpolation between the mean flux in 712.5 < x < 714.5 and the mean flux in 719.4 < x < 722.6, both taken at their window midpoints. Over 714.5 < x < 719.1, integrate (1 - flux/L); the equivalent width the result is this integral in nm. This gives 0.20 nm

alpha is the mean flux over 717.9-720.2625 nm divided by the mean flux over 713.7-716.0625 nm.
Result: 1.03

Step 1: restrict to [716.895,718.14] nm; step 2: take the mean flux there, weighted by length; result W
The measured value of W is 6.76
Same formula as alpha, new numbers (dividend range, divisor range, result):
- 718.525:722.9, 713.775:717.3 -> 1.03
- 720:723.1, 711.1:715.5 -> 1.02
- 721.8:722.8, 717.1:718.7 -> 0.94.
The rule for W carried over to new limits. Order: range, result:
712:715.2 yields 6.68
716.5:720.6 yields 6.64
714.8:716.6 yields 6.28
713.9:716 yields 6.3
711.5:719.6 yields 6.57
